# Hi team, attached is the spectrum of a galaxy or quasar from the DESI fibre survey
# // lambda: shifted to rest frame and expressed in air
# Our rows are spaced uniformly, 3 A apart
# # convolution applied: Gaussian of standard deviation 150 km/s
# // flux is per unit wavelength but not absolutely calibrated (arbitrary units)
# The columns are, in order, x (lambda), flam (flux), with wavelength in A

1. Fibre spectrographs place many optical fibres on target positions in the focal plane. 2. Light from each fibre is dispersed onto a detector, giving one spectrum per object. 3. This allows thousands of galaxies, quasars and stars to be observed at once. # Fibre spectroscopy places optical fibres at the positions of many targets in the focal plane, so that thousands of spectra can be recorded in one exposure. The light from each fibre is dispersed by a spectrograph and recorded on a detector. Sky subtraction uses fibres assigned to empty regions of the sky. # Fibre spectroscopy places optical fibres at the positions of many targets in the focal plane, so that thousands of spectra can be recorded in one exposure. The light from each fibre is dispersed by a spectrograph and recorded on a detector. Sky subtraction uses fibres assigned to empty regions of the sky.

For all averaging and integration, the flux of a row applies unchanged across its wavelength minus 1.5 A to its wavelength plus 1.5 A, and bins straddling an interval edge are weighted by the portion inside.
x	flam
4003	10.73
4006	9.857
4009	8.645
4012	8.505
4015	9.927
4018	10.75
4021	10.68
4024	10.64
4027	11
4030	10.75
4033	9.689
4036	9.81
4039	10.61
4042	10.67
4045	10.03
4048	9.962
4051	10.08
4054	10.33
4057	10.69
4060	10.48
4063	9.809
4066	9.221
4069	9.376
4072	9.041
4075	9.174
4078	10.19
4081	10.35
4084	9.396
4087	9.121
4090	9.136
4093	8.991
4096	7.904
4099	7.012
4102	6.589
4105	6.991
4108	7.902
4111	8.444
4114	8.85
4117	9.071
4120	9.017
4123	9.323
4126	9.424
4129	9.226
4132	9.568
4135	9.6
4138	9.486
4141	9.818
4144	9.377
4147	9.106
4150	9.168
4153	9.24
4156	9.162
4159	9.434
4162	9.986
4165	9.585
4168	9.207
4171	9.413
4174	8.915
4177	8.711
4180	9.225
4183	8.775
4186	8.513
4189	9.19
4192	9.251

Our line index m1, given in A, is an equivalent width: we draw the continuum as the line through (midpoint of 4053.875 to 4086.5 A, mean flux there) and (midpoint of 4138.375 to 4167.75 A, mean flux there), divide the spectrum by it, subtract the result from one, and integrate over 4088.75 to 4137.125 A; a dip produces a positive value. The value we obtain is 5.13 A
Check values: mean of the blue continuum 9.78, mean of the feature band 8.57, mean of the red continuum 9.42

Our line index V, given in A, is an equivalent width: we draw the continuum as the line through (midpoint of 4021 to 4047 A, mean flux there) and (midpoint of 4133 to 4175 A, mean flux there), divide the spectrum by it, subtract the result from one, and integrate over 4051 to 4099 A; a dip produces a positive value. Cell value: 2.8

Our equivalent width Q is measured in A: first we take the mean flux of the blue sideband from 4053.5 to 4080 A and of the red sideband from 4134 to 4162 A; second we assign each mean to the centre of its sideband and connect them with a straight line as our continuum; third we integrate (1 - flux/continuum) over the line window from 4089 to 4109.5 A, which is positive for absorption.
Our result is 4.0 A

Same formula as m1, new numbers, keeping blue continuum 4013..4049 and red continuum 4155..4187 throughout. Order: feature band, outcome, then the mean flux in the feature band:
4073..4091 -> 0.67 A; 9.56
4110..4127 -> 1.05 A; 9.03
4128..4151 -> 0.05 A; 9.43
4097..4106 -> 2.63 A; 6.91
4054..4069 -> 0.14 A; 10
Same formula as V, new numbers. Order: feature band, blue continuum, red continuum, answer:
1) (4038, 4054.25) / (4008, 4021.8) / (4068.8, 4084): -1.03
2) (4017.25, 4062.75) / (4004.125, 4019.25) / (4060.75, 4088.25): -4.01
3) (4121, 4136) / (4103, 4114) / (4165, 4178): -2.06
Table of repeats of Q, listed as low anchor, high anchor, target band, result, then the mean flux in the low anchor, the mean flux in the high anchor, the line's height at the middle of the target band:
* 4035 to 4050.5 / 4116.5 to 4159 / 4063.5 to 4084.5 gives 0.8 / 10.2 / 9.34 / 9.93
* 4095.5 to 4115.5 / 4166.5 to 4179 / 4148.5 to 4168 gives -1.4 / 7.66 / 9.07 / 8.76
